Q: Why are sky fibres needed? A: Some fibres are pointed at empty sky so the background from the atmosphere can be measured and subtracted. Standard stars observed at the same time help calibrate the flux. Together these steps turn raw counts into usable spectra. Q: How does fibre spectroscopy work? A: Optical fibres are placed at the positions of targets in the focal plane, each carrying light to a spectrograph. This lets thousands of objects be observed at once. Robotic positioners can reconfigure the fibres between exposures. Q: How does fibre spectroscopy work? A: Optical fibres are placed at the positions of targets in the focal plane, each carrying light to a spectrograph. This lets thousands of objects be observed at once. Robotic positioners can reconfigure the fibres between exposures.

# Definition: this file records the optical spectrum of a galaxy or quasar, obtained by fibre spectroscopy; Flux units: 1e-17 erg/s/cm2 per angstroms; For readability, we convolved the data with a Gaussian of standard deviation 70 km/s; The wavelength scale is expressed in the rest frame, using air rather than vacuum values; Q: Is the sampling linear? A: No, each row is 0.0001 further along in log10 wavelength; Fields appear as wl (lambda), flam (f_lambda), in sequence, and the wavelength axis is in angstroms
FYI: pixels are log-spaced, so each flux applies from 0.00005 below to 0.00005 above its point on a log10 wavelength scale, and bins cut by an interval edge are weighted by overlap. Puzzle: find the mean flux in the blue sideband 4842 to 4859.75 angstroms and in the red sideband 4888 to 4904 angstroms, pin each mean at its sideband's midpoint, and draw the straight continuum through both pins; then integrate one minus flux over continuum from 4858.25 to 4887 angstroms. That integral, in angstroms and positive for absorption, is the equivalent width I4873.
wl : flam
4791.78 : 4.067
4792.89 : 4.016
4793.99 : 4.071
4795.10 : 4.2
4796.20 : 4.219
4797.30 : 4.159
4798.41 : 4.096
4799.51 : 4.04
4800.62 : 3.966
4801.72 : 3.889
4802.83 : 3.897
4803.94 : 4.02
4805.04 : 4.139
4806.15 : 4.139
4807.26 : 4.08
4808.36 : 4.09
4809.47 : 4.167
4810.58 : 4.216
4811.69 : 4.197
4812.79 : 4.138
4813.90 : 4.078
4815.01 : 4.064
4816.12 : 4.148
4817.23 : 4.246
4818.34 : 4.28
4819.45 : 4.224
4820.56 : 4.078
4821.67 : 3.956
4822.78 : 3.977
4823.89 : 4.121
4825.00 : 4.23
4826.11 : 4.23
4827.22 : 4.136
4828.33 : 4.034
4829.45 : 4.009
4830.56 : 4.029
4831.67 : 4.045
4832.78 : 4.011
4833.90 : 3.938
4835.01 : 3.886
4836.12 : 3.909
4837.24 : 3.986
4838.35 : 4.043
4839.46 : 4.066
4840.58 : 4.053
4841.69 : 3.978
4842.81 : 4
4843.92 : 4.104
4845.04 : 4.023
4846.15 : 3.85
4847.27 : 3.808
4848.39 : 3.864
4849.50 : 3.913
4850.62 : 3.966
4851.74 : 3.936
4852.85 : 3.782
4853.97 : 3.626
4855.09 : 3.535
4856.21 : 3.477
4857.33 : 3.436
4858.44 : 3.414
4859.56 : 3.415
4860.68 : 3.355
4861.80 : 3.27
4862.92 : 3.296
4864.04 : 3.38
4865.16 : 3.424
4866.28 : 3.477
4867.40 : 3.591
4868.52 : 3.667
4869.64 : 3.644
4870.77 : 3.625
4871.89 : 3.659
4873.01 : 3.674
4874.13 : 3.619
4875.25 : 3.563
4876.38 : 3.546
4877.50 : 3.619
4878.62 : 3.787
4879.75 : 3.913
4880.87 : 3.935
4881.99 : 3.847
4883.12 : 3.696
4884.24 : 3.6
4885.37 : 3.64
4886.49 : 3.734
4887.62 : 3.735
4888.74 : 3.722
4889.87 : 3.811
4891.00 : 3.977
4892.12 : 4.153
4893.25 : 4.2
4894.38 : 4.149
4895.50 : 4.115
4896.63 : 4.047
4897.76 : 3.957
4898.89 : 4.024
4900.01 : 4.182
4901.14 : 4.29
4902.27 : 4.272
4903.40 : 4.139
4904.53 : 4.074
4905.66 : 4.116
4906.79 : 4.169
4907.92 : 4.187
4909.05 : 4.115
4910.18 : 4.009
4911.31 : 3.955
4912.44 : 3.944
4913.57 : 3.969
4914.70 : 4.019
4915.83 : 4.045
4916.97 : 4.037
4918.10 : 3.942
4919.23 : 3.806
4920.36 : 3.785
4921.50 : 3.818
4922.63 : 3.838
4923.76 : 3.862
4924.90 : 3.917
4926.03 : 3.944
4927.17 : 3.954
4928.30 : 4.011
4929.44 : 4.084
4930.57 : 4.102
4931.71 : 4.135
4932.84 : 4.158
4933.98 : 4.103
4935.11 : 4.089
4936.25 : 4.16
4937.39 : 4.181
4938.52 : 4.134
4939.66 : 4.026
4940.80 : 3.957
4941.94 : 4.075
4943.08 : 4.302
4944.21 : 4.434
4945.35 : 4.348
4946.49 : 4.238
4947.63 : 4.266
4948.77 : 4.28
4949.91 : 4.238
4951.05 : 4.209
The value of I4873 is 2.4 angstroms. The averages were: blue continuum 3.77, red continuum 4.07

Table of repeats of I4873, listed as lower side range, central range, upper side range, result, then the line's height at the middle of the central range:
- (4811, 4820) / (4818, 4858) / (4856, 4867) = -1.75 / 3.79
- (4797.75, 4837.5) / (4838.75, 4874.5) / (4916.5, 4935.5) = 3.12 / 4.04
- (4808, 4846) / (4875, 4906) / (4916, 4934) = 0.61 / 4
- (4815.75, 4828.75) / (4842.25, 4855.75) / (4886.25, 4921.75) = 0.78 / 4.1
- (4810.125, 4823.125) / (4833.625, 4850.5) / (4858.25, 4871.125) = -0.83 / 3.78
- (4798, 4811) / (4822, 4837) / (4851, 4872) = -0.84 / 3.83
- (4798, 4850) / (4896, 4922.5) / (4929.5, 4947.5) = 0.64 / 4.14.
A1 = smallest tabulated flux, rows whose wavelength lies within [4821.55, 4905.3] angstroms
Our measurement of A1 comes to 3.27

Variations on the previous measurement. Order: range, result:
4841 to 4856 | 3.535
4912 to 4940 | 3.785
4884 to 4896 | 3.6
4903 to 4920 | 3.806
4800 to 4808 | 3.889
